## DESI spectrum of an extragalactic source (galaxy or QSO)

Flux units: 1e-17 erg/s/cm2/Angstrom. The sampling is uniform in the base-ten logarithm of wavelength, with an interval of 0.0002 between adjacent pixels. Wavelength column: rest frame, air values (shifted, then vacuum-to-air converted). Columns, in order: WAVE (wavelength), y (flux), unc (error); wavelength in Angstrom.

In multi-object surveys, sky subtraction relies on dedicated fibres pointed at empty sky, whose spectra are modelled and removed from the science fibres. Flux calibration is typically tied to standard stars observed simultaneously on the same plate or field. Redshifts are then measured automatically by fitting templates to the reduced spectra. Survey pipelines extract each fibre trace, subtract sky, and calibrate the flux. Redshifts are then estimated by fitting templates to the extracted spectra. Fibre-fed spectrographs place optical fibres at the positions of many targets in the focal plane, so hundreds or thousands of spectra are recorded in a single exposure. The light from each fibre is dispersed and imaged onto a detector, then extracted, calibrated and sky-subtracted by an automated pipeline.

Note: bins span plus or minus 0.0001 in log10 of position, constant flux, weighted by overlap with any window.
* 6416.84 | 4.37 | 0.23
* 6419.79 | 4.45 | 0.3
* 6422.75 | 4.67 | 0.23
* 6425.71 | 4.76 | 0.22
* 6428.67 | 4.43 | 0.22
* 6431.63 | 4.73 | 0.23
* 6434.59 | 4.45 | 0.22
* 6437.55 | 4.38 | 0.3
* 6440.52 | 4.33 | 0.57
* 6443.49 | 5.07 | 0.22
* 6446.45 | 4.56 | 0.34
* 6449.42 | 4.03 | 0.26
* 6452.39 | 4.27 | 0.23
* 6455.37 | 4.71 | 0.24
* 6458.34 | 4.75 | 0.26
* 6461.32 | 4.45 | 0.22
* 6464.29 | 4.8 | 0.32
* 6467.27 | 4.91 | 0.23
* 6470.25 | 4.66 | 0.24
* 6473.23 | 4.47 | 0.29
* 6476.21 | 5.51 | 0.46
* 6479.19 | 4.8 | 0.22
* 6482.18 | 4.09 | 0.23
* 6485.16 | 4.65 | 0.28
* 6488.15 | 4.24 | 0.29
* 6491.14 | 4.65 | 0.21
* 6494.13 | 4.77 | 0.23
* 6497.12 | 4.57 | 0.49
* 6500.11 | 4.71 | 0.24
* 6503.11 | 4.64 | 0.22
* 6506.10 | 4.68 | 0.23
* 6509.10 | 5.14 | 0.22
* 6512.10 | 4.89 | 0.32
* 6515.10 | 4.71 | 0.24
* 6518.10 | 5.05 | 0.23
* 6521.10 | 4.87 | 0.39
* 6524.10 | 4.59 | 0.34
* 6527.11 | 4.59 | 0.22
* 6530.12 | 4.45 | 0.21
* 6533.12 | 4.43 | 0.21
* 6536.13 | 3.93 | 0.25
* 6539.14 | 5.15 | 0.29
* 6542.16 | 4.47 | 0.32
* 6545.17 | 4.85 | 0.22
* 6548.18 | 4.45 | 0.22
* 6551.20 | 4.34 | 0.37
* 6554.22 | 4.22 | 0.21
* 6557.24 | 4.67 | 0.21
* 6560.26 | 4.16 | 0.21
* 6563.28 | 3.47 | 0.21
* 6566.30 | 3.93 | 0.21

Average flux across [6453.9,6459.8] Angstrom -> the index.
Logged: 4.73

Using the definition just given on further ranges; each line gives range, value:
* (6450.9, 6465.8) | 4.59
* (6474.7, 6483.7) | 4.8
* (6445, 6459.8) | 4.46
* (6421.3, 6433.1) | 4.65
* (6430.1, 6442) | 4.47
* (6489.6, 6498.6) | 4.66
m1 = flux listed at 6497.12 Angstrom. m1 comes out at 4.57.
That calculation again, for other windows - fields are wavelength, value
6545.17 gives 4.85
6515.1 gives 4.71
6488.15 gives 4.24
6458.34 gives 4.75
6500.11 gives 4.71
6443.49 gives 5.07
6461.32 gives 4.45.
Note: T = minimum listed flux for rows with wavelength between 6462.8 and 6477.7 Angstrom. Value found 4.47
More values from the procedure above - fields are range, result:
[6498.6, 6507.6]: 4.64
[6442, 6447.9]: 4.56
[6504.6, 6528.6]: 4.59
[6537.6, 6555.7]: 4.22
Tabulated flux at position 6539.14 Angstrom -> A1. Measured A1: 5.15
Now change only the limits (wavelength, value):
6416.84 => 4.37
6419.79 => 4.45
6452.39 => 4.27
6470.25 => 4.66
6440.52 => 4.33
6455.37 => 4.71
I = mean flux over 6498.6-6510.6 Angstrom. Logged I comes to 4.79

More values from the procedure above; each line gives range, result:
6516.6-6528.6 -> 4.78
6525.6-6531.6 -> 4.51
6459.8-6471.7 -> 4.7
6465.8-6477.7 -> 4.89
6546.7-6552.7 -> 4.39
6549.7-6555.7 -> 4.28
